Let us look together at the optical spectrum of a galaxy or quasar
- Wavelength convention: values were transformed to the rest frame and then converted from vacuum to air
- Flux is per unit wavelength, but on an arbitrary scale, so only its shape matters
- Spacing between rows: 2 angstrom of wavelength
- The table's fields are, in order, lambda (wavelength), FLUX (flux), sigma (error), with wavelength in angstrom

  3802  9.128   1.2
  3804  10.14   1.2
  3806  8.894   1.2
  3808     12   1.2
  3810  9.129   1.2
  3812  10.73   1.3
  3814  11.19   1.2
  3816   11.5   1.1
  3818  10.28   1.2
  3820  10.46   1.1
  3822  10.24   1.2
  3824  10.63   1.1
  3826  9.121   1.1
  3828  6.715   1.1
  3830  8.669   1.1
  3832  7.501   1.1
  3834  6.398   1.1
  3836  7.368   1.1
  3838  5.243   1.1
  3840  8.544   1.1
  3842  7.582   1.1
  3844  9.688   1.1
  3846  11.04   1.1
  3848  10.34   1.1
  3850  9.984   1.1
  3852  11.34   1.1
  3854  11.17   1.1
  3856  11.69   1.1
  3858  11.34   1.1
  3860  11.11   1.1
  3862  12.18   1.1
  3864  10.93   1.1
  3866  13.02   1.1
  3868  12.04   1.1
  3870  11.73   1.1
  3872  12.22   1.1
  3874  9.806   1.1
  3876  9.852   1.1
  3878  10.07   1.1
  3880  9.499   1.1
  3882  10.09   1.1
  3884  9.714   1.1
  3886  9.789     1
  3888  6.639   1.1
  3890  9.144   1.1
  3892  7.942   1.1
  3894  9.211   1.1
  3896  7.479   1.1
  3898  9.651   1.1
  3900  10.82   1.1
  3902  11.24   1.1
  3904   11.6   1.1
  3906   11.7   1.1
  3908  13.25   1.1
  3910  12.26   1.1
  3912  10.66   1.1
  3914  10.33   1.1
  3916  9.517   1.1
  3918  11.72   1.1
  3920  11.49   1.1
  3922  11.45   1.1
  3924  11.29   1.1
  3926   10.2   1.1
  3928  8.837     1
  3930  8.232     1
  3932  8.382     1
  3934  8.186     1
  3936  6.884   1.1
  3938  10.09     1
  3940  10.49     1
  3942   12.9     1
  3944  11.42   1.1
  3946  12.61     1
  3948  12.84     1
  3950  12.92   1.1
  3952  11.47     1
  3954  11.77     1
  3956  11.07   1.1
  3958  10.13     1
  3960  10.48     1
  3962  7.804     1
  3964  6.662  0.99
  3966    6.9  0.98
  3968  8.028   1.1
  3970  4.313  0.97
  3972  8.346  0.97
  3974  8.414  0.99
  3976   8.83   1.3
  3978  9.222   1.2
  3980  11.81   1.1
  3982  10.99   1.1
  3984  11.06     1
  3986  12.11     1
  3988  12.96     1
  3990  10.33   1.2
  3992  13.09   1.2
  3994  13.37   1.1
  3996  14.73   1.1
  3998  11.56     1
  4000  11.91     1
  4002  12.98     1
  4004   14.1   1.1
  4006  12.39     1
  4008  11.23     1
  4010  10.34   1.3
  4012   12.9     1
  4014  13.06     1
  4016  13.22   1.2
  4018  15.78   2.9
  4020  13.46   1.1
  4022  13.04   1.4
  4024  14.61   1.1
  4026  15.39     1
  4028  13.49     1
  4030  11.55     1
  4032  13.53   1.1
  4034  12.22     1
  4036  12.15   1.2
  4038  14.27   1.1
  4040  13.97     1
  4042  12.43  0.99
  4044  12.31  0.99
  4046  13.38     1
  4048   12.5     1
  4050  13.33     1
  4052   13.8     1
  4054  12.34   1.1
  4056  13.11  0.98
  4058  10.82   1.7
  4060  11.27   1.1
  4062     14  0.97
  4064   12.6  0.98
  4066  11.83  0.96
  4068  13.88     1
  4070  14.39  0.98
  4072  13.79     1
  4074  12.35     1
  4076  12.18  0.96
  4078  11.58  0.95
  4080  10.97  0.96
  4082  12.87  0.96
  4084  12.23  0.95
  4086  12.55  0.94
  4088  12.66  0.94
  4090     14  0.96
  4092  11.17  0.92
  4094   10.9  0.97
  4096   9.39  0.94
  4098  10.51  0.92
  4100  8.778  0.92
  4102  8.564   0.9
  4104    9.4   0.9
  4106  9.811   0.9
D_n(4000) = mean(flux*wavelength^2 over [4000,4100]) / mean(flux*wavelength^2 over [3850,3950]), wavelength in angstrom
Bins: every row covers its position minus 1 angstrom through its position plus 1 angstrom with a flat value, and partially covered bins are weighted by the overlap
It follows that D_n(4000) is 1.29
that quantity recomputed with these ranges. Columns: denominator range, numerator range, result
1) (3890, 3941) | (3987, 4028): 1.35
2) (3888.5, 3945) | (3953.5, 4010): 1.07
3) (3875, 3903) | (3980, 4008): 1.39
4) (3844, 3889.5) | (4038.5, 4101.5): 1.28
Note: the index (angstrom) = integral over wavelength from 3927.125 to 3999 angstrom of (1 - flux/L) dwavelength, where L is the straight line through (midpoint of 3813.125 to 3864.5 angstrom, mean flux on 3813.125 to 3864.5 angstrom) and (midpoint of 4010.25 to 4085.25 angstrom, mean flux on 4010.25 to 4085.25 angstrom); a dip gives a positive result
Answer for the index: 8.6 angstrom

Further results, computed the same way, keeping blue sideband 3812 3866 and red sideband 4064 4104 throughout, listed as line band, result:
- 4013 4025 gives -2.8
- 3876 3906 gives 1.9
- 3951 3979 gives 5.1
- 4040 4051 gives -1.4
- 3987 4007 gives -3.0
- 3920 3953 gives 0.1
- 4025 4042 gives -2.8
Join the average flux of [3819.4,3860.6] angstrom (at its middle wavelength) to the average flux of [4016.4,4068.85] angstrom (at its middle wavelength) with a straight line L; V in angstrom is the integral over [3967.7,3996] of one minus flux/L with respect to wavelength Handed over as 3.74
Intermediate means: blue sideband 9.31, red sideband 13.1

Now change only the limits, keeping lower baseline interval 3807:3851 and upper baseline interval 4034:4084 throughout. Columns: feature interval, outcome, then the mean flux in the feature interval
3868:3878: -1.0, 10.9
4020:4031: -1.2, 13.6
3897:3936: 0.4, 10.5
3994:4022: -2.2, 12.9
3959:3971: 4.2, 7.36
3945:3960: -0.8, 11.7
